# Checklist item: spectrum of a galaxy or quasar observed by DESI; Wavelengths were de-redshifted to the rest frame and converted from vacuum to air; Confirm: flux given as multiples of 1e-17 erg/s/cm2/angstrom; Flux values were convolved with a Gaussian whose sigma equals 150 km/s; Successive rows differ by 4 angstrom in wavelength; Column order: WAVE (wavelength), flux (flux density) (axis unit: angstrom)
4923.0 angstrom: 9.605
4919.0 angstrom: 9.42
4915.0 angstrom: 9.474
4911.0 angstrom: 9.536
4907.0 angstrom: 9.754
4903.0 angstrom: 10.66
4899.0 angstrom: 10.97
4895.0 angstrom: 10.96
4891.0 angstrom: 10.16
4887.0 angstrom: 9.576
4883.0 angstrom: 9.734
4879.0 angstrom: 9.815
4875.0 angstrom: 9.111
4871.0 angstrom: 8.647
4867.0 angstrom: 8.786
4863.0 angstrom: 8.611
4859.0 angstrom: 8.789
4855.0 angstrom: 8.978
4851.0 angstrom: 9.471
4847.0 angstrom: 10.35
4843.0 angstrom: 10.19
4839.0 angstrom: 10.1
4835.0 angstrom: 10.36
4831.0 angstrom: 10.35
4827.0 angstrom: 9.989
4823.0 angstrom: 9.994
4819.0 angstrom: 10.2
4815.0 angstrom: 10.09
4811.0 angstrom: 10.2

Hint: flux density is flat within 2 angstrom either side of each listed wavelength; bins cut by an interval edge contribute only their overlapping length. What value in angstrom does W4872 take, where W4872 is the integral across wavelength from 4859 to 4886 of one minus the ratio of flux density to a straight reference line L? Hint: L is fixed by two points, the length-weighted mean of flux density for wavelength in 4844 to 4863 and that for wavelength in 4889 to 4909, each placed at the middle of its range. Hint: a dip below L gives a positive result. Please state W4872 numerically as 2.0 angstrom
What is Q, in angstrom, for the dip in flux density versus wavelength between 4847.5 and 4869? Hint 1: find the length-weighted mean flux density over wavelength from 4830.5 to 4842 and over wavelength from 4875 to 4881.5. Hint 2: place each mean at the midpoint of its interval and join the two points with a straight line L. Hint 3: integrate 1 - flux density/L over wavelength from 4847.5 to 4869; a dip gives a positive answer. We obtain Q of 1.9 angstrom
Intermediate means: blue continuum 10.3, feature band 9.03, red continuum 9.59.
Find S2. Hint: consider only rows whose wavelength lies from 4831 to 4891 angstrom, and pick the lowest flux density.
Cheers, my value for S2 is 8.611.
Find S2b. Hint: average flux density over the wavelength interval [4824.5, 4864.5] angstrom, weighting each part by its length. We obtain 9.74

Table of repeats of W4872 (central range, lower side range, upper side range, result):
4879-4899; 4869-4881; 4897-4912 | -0.93 angstrom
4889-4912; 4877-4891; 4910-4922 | -1.79 angstrom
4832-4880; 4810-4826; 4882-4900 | 3.52 angstrom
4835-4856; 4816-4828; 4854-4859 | -1.43 angstrom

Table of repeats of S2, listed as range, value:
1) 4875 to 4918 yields 9.111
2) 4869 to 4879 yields 8.647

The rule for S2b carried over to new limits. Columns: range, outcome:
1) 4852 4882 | 9.01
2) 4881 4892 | 9.79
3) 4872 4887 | 9.5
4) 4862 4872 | 8.69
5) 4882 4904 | 10.4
